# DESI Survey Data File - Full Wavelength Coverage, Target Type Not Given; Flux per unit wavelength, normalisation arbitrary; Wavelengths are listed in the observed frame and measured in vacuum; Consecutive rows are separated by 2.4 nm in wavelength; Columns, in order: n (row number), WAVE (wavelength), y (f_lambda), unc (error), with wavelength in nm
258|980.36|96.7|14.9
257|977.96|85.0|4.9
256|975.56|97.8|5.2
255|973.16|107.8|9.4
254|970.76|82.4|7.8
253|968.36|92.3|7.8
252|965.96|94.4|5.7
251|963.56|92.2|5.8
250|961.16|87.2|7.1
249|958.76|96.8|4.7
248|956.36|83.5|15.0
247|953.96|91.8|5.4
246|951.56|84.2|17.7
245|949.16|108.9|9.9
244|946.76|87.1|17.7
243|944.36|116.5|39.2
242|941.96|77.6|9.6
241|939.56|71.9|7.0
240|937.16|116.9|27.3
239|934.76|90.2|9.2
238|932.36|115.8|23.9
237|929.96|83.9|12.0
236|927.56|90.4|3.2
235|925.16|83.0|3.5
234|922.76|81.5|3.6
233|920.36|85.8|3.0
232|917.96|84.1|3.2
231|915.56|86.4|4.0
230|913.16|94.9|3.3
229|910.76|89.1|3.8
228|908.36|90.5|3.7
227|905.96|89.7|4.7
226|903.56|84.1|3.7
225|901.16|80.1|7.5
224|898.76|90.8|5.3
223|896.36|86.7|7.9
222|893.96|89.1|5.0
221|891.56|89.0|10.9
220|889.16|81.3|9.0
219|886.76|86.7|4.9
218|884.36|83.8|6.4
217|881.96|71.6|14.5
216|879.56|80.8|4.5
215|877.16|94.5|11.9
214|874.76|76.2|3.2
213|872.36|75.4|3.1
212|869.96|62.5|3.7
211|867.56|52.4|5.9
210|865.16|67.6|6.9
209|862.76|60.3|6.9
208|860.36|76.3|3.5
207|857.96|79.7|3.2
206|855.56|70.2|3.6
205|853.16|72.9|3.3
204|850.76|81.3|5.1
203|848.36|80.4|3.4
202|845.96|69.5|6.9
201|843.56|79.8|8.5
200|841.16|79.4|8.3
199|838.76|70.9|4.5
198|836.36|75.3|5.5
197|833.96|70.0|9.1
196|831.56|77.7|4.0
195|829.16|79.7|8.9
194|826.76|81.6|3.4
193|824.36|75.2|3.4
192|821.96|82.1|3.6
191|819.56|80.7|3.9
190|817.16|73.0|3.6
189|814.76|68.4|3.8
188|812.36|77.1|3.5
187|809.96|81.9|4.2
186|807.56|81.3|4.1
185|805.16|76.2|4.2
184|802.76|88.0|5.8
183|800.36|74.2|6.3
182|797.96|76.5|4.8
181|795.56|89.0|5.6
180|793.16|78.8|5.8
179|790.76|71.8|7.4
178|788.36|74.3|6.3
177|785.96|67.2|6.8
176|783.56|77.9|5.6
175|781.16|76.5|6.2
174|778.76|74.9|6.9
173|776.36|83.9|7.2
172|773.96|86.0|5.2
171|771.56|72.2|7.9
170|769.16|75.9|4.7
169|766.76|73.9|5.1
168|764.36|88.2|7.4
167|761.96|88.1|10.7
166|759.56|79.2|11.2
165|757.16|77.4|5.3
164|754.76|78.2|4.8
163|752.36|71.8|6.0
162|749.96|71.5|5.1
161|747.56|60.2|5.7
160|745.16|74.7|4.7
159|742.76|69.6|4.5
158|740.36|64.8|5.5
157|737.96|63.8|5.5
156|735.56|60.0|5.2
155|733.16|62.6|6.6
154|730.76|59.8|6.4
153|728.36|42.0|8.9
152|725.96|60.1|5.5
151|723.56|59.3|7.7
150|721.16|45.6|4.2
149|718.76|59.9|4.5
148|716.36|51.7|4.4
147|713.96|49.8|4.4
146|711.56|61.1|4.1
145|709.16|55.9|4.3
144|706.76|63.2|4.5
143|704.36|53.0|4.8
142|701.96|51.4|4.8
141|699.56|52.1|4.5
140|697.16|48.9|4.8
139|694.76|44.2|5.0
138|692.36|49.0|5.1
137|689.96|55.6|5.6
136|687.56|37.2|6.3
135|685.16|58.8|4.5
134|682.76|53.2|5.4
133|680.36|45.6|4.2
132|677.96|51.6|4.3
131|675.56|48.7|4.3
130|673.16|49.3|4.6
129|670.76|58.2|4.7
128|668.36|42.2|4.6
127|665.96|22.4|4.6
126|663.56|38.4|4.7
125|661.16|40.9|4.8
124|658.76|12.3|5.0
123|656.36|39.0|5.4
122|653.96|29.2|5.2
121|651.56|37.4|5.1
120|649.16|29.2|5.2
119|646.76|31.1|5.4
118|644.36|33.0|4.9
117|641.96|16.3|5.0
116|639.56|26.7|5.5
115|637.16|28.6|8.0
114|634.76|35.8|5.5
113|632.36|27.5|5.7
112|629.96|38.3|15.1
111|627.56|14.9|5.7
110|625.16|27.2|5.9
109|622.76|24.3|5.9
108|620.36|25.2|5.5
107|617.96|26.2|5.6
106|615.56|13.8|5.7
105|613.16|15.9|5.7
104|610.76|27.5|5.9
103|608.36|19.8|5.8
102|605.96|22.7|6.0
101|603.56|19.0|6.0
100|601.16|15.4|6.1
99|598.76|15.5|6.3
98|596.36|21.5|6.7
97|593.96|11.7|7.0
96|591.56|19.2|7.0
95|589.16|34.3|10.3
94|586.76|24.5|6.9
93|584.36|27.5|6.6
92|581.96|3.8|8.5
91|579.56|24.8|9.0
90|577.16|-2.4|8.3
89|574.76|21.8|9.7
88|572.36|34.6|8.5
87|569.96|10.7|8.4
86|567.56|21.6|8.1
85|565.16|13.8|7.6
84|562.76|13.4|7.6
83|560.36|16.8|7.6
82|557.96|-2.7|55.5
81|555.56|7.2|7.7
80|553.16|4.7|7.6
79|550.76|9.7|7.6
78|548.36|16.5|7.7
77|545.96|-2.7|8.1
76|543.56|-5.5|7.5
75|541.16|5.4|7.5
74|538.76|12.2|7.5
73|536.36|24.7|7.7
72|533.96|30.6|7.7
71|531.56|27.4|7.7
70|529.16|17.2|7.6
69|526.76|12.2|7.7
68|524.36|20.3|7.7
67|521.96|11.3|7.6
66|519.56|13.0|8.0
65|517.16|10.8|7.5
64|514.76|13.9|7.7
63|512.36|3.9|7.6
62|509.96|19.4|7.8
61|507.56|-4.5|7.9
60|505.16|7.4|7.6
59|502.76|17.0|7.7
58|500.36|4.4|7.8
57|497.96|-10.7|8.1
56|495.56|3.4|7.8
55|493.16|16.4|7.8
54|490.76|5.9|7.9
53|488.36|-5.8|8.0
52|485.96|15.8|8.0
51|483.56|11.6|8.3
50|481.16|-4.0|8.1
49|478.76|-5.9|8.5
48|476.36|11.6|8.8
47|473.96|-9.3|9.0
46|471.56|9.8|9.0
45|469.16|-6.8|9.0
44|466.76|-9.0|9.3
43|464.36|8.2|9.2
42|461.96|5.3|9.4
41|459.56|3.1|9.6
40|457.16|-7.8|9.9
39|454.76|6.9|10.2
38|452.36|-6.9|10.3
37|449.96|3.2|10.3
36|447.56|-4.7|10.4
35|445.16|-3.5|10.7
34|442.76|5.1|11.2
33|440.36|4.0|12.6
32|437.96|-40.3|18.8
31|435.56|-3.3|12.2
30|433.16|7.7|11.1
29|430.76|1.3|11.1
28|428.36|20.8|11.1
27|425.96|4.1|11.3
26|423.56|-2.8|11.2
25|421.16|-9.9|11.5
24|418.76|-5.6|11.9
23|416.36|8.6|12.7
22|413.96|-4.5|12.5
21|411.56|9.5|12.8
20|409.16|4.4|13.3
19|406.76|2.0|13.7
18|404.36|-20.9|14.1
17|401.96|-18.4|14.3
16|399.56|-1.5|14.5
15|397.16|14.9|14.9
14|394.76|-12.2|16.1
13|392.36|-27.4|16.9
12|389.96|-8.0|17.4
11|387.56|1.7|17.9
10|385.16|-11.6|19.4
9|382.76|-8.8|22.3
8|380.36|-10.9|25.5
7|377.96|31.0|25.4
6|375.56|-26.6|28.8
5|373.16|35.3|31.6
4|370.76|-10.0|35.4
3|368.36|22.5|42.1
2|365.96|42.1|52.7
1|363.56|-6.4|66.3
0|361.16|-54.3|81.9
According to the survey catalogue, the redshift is 0.68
